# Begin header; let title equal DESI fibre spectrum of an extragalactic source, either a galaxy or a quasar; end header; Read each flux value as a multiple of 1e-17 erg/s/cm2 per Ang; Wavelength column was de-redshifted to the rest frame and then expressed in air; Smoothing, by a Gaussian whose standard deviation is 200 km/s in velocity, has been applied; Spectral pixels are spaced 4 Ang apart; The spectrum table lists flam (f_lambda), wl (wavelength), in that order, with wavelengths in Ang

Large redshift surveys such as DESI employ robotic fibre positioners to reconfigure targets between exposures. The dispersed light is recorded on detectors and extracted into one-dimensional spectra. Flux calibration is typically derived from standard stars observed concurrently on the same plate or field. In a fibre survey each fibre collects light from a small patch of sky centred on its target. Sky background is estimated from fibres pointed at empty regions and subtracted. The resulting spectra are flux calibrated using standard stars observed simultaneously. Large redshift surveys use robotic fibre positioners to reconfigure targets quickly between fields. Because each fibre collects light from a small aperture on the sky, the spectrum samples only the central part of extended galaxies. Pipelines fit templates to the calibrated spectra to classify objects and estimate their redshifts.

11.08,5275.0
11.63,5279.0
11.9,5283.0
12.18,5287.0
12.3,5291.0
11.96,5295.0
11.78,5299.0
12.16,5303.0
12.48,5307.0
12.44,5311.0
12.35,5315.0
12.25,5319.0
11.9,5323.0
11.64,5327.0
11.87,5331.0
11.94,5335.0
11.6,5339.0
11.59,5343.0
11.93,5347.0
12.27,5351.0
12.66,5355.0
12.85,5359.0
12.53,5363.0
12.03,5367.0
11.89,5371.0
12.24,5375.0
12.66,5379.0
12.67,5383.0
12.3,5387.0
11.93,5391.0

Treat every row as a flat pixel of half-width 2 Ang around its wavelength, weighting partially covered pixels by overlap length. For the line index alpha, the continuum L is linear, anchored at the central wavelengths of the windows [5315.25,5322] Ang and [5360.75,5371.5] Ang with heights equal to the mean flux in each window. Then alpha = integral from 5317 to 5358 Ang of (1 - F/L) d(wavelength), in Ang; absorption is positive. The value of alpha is 0.8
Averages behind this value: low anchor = 12.2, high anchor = 12.2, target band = 12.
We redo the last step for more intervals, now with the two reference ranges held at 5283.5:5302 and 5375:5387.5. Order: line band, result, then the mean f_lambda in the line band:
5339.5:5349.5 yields 0.5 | 11.8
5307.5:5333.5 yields 0.2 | 12.1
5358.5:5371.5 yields 0.1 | 12.3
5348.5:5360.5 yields -0.2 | 12.6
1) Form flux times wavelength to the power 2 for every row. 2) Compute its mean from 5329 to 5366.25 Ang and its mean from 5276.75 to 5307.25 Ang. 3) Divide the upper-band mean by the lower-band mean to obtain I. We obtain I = 1.03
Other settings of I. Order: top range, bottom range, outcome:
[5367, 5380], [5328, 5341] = 1.05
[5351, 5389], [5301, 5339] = 1.05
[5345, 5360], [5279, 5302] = 1.06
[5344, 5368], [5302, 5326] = 1.03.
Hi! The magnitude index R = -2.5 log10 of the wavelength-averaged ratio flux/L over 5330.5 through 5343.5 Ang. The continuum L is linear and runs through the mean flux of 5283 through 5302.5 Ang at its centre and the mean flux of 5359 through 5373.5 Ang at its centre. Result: 0.04 mag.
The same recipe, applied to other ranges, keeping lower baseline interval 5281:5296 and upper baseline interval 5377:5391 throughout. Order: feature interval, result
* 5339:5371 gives 0.01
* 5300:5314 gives -0.01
